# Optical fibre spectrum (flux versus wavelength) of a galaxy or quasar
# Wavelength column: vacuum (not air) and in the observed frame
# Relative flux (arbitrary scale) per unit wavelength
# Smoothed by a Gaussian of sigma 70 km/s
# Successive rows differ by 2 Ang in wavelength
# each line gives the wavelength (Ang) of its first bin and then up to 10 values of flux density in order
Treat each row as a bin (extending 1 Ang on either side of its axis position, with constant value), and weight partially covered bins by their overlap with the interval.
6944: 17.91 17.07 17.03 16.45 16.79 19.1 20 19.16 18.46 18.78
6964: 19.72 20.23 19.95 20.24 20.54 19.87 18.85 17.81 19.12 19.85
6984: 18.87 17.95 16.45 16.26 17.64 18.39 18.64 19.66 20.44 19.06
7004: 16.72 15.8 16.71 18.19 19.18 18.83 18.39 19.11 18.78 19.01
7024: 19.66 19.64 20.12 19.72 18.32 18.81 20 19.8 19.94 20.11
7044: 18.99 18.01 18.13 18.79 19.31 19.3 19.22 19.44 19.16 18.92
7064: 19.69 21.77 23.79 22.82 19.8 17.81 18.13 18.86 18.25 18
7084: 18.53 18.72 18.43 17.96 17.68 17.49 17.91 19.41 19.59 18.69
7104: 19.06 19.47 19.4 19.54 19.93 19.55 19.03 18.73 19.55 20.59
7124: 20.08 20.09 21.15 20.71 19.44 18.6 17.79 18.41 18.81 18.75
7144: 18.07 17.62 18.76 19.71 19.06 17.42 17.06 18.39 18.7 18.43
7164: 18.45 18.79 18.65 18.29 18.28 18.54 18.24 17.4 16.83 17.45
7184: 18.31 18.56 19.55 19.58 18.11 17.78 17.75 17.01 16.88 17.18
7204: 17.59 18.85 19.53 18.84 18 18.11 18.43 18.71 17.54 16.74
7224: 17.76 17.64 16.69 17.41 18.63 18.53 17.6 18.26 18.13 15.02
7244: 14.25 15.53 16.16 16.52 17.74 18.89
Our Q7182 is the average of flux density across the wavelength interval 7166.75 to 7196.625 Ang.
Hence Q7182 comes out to 18.2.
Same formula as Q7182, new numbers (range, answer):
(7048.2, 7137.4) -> 19.3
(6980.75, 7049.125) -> 18.7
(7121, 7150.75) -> 19.2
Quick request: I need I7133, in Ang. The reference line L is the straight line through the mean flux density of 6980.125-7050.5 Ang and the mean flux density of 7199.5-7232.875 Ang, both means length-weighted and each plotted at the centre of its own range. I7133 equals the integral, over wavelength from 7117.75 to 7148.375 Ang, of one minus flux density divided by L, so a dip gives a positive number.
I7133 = -1.63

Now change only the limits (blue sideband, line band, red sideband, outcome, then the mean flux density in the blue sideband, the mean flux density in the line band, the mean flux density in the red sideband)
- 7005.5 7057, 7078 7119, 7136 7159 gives -0.4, 18.9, 18.8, 18.3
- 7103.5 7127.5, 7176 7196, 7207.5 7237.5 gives 0.4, 19.6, 18.2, 18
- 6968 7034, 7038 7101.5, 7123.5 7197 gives -1.8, 18.7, 19.2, 18.6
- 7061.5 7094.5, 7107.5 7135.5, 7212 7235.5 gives -1.3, 19.2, 19.7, 17.8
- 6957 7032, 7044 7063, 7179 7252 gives -0.4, 18.8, 18.9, 17.7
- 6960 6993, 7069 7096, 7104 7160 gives 0.6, 18.9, 18.6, 19.1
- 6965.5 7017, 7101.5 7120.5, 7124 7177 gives -0.6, 18.6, 19.3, 18.7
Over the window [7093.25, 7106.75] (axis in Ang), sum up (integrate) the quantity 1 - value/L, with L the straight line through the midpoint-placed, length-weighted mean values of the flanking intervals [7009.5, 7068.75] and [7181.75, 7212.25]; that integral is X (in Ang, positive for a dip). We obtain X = 0.1 Ang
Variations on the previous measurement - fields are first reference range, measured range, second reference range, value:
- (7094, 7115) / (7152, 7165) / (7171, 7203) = 0.2 Ang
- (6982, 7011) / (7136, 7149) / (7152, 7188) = -0.2 Ang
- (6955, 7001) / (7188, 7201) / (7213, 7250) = -0.3 Ang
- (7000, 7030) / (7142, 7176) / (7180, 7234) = -0.4 Ang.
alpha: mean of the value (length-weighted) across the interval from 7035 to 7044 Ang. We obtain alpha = 19.9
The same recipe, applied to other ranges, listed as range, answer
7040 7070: 19.7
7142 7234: 18.1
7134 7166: 18.4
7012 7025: 19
